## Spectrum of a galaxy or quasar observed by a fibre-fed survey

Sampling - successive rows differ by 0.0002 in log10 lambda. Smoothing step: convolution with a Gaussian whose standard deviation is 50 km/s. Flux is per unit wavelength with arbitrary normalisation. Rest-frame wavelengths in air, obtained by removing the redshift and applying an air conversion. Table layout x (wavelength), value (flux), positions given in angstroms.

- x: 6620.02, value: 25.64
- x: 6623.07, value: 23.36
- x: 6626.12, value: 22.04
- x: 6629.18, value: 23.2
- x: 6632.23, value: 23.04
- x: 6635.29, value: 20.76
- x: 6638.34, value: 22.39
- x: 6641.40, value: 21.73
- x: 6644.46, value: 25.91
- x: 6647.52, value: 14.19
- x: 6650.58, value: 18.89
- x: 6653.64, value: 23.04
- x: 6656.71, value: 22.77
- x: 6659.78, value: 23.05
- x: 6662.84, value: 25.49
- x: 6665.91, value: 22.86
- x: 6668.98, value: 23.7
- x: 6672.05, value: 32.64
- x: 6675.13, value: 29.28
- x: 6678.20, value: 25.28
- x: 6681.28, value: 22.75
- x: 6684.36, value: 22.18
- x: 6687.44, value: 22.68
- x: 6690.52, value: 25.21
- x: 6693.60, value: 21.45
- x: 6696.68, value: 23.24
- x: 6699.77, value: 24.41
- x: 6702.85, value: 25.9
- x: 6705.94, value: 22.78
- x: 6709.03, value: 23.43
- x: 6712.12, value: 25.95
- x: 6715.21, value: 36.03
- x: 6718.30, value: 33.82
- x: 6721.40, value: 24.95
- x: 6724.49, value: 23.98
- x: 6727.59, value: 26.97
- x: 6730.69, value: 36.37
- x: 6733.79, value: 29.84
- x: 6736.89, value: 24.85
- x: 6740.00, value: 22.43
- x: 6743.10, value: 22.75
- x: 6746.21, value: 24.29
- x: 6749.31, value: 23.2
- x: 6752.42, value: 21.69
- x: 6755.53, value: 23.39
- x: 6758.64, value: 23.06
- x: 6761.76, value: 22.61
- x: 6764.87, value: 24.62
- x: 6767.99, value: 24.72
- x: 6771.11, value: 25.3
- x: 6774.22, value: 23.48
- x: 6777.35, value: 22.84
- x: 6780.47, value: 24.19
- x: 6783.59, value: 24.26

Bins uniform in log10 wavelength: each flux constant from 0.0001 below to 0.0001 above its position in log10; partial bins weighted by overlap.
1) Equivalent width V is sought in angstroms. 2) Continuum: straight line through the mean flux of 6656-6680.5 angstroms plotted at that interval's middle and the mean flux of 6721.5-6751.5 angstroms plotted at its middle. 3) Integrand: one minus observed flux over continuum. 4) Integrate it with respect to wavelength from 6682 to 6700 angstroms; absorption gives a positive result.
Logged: 1.9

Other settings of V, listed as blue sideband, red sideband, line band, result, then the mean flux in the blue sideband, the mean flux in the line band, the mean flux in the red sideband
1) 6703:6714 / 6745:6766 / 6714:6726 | -2.6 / 24.7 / 29.5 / 23.2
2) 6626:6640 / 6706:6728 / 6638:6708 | 3.4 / 22.3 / 23.6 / 27.6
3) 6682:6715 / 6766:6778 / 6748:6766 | 0.8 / 24.2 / 23.1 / 24.2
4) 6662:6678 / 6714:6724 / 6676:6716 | 5.9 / 26.7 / 24.6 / 30.7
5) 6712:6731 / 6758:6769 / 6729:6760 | 1.5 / 29.6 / 25.2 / 23.7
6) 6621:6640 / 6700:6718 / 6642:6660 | 1.9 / 22.5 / 21.2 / 27.1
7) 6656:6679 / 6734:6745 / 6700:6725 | -2.4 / 25.8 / 27.1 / 24.2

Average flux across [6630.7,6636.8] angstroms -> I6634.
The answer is 21.9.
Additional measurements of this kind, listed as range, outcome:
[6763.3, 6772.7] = 24.9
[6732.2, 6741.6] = 25.7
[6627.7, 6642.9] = 22.2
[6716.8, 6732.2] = 29.2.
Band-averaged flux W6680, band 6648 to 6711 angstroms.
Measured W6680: 23.9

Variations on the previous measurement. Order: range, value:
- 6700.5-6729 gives 27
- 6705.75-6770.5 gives 25.8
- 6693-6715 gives 24.7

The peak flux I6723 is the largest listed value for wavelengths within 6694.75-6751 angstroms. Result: 36.37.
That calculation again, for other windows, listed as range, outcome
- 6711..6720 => 36.03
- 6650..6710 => 32.64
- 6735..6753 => 24.85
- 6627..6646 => 25.91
